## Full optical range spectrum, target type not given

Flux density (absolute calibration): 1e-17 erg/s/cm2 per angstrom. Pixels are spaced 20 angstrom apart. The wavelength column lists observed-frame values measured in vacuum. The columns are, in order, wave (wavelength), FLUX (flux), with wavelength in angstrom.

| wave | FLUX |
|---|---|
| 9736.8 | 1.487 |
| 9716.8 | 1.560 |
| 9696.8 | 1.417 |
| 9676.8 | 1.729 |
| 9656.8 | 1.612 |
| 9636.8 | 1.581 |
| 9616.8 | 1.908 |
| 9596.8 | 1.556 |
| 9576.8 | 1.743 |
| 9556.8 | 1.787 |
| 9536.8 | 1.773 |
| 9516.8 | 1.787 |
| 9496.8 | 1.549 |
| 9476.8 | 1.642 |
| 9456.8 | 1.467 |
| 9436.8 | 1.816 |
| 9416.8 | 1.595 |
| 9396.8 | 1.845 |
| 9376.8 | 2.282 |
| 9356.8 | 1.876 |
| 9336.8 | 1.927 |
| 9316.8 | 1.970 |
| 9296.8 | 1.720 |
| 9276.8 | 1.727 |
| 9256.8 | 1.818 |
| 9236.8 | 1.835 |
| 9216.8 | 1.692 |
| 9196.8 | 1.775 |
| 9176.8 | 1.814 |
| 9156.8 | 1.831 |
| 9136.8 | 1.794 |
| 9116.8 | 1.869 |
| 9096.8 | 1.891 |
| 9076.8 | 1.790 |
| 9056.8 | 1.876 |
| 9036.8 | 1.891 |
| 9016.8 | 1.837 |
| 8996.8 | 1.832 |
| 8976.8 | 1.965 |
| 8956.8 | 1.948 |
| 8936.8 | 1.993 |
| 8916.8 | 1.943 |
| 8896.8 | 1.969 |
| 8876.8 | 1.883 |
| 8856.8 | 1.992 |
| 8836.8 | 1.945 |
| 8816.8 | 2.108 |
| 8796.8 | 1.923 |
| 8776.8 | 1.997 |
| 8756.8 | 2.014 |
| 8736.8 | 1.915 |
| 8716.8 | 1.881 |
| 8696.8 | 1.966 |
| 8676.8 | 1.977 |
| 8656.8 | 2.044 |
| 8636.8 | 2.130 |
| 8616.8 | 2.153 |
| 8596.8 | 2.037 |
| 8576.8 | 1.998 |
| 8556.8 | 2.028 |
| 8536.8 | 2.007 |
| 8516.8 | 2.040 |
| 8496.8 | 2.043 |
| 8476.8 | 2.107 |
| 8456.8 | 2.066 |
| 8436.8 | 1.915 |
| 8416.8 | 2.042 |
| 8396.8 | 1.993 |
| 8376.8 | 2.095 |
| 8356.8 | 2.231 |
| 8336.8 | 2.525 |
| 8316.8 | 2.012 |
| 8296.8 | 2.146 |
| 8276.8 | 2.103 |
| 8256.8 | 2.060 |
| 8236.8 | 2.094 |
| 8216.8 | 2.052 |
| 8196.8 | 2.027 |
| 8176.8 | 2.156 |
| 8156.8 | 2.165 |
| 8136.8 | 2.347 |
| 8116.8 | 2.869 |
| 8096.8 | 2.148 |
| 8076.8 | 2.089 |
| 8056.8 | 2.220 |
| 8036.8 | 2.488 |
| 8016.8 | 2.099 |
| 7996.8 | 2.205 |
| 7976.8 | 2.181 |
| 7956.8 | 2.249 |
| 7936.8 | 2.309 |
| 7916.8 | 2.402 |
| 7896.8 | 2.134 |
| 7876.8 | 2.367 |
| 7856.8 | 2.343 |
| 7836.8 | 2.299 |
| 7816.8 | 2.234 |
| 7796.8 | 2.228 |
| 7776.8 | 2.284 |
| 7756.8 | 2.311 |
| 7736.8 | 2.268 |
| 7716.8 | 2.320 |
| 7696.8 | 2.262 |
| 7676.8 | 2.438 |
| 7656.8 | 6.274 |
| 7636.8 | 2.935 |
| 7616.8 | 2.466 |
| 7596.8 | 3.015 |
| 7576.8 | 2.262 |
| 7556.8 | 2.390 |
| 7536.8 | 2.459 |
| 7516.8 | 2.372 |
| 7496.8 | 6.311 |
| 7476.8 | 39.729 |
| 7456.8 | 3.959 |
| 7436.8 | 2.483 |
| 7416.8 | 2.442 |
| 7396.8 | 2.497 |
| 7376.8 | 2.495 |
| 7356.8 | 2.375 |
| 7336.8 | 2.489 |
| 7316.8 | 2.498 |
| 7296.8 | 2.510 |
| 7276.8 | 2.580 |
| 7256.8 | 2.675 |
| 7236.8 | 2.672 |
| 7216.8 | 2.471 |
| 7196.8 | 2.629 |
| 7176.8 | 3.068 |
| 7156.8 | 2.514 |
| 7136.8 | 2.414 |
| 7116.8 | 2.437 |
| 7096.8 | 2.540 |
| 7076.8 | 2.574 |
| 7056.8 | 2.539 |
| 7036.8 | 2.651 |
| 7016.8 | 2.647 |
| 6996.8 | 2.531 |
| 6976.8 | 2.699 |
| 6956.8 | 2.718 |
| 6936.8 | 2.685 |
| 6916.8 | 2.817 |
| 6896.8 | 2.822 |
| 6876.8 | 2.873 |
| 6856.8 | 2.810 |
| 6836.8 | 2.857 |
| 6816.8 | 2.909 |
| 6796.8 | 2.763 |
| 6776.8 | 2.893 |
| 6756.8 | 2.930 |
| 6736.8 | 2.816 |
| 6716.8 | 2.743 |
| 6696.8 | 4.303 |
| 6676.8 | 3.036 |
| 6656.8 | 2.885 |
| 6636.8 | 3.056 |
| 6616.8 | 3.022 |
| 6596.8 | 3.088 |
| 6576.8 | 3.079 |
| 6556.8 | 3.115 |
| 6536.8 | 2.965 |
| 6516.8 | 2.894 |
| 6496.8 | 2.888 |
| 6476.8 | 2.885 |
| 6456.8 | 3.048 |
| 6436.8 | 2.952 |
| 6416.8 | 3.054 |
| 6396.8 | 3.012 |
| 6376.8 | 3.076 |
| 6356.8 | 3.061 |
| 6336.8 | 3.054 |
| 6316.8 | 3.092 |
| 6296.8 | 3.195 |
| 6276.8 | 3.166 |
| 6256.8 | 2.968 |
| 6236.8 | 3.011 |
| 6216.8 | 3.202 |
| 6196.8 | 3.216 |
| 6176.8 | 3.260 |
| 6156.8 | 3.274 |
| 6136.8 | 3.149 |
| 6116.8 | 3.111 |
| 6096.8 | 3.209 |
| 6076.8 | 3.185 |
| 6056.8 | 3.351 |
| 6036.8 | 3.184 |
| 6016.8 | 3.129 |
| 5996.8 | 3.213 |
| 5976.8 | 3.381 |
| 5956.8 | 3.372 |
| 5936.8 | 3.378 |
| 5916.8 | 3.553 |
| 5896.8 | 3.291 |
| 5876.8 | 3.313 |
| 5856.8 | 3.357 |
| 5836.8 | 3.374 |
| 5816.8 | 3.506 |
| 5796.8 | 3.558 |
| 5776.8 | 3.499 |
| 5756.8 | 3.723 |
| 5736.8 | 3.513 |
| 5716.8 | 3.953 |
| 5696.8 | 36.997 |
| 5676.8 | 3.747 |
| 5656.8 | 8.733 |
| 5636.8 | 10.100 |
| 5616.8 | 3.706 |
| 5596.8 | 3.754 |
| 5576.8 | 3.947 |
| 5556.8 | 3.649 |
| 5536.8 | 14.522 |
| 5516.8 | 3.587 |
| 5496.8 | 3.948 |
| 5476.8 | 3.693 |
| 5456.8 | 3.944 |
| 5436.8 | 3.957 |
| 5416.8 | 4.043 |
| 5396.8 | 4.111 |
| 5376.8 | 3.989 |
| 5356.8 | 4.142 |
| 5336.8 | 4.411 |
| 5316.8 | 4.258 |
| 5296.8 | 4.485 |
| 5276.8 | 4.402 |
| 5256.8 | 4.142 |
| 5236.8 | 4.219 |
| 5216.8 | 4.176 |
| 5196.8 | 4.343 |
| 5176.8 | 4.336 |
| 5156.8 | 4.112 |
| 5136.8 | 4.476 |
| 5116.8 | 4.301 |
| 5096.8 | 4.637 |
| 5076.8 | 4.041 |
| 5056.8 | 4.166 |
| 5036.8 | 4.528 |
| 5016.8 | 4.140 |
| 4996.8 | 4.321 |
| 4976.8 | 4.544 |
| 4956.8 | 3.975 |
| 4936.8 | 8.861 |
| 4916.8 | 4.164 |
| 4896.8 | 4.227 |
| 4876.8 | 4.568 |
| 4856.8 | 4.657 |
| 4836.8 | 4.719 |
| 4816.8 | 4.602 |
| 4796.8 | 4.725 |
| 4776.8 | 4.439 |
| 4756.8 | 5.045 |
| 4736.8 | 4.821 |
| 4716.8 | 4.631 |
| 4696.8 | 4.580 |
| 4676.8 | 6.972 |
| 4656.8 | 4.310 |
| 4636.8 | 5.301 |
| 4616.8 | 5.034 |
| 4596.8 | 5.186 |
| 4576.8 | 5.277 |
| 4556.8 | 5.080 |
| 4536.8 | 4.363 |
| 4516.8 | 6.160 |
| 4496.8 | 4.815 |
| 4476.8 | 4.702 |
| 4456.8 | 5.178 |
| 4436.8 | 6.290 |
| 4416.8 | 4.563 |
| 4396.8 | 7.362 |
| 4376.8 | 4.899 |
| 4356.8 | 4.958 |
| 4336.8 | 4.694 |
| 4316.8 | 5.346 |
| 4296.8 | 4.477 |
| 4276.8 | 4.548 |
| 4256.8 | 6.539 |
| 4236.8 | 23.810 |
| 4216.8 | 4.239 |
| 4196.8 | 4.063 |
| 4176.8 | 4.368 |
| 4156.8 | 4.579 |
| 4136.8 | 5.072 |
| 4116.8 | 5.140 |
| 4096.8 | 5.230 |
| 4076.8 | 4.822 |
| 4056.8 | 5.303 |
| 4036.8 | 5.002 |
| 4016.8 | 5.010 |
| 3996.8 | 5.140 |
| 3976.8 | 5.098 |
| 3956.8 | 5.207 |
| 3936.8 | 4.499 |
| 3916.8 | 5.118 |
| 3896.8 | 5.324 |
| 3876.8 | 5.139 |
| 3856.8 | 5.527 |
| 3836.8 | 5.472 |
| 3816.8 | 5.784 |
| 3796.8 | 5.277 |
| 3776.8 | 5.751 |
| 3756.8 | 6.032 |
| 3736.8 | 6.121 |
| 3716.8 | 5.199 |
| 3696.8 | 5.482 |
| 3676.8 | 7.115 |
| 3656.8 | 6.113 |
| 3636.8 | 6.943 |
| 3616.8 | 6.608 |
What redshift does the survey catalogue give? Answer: 0.138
